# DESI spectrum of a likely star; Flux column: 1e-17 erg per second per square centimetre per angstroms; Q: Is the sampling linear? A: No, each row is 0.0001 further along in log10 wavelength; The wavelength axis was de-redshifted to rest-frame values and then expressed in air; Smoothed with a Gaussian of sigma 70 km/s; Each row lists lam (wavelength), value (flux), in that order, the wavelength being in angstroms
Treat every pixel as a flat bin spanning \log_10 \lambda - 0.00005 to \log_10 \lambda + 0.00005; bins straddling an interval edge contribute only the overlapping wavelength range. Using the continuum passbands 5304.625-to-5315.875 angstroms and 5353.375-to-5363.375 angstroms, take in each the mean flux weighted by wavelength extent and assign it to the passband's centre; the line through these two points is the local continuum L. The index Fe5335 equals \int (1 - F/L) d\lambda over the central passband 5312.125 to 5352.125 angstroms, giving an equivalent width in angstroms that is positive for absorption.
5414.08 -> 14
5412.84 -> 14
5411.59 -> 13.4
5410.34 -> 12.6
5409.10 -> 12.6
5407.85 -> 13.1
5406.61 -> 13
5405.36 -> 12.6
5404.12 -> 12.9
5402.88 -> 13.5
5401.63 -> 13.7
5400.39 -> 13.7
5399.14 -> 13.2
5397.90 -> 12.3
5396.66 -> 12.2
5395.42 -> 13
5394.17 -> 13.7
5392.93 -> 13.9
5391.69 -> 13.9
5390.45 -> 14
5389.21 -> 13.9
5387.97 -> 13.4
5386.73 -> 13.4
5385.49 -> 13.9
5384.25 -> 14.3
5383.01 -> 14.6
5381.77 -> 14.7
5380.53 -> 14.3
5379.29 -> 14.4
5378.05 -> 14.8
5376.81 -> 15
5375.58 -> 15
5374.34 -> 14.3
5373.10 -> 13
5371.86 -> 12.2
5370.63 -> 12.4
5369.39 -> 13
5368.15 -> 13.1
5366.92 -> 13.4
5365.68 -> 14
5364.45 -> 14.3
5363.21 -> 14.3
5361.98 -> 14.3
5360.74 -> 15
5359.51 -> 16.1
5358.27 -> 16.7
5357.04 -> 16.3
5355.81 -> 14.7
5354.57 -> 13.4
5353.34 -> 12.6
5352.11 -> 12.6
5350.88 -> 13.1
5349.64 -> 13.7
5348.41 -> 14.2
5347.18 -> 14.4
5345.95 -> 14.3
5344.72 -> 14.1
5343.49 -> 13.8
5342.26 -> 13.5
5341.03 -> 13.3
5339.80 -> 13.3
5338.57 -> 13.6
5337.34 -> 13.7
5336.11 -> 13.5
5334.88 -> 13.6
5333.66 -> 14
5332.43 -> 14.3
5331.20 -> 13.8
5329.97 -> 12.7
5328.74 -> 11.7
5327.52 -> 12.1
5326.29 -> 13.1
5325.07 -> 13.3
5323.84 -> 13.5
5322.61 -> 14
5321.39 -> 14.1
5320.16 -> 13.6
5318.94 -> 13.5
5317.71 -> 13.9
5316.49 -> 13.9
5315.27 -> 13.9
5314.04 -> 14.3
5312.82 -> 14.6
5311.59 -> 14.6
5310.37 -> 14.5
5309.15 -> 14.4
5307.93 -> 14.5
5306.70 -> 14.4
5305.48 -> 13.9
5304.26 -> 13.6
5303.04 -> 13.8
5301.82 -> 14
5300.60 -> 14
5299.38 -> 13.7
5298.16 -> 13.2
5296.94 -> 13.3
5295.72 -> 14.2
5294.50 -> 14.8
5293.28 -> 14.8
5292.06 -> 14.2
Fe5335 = 2.7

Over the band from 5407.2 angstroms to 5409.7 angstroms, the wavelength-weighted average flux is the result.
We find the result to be 12.9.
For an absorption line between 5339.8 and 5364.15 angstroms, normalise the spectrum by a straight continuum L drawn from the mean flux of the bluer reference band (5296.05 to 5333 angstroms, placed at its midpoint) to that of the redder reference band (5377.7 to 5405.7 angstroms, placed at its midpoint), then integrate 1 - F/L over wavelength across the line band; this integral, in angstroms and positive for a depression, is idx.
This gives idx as -0.9 angstroms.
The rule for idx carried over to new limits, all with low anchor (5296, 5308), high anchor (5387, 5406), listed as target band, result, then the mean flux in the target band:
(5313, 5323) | -0.1 angstroms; 13.9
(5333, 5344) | 0.0 angstroms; 13.6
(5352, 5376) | -1.0 angstroms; 14.1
